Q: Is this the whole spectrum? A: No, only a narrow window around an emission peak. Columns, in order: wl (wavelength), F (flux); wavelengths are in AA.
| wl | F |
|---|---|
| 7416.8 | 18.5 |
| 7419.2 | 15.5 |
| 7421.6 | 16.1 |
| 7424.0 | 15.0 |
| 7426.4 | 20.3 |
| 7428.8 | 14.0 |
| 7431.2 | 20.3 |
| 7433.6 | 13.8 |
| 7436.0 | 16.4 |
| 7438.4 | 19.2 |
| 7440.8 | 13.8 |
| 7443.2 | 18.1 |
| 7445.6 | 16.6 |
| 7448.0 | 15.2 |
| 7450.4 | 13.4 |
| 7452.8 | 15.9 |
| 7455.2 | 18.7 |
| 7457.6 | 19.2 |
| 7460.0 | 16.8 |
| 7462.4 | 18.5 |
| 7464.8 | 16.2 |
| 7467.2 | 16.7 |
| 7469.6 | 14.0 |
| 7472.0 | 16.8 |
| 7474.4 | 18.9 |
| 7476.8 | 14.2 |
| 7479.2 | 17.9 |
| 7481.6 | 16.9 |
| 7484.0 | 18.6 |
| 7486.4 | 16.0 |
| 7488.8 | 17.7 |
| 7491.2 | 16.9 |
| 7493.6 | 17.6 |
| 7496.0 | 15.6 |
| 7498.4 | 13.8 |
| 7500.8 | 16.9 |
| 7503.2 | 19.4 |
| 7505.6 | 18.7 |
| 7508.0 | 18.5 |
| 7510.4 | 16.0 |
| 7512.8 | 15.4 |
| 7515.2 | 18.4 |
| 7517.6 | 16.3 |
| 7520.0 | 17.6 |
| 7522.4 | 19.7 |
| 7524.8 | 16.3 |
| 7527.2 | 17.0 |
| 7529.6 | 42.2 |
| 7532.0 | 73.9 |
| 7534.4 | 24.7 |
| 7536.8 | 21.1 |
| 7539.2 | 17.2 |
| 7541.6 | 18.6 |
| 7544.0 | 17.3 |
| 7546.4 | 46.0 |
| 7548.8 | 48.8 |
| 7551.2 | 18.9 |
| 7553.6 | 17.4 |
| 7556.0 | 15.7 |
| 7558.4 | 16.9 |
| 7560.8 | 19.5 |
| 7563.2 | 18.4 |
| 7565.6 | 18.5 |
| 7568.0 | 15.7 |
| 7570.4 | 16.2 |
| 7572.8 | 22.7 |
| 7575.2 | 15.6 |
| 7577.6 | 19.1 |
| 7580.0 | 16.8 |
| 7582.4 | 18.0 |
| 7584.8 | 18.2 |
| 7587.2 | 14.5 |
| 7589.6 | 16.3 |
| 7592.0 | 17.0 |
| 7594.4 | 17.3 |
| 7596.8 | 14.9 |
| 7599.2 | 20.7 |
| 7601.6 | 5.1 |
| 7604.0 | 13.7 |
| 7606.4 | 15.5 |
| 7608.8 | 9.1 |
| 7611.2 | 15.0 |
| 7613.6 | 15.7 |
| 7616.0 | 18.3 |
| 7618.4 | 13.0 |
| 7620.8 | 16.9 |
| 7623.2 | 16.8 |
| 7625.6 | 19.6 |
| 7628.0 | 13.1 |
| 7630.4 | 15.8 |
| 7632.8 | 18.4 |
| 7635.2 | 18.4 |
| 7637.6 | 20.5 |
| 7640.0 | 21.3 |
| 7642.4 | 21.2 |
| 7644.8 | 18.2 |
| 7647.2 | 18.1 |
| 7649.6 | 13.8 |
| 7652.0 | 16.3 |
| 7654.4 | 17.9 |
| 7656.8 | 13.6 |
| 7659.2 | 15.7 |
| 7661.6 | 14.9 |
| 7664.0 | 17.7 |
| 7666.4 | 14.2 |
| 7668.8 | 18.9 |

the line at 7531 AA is [S II] 6716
